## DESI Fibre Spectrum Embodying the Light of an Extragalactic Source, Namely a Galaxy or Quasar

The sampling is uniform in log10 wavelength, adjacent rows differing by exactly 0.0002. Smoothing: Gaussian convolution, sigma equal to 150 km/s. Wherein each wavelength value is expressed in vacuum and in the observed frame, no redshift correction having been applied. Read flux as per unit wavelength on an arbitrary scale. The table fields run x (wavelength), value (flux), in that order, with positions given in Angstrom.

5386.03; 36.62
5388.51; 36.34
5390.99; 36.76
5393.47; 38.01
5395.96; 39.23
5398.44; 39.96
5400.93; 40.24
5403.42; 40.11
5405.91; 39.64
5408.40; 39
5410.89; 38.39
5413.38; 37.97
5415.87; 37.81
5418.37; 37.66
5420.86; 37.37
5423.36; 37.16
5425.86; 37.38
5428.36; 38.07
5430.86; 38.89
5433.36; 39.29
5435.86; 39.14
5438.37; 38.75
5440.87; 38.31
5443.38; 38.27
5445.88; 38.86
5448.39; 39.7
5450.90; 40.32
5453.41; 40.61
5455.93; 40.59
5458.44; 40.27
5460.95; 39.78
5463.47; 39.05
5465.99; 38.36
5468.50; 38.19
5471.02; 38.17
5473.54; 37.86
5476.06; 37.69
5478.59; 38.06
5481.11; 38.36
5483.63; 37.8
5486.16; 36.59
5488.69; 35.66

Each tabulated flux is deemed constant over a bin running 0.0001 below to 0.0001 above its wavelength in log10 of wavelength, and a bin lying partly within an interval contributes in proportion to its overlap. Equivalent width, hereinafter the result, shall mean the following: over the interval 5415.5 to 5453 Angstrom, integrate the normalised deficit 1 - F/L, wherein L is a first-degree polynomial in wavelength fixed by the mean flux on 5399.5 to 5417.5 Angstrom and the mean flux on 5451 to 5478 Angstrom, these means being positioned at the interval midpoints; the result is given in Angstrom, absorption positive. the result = 0.5 Angstrom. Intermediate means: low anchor 39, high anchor 39.1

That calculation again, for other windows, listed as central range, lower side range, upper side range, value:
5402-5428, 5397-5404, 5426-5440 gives 0.8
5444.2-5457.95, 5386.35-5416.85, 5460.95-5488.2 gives -0.6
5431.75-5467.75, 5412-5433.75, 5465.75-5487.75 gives -1.4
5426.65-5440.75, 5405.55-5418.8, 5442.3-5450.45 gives 0.0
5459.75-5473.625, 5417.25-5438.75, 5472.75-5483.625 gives -0.2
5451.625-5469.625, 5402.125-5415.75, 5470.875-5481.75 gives -0.6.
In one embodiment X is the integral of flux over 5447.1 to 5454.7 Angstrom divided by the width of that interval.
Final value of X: 40.2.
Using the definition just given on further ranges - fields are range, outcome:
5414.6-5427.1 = 37.5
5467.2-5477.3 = 38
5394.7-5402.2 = 39.8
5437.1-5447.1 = 38.6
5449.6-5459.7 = 40.4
